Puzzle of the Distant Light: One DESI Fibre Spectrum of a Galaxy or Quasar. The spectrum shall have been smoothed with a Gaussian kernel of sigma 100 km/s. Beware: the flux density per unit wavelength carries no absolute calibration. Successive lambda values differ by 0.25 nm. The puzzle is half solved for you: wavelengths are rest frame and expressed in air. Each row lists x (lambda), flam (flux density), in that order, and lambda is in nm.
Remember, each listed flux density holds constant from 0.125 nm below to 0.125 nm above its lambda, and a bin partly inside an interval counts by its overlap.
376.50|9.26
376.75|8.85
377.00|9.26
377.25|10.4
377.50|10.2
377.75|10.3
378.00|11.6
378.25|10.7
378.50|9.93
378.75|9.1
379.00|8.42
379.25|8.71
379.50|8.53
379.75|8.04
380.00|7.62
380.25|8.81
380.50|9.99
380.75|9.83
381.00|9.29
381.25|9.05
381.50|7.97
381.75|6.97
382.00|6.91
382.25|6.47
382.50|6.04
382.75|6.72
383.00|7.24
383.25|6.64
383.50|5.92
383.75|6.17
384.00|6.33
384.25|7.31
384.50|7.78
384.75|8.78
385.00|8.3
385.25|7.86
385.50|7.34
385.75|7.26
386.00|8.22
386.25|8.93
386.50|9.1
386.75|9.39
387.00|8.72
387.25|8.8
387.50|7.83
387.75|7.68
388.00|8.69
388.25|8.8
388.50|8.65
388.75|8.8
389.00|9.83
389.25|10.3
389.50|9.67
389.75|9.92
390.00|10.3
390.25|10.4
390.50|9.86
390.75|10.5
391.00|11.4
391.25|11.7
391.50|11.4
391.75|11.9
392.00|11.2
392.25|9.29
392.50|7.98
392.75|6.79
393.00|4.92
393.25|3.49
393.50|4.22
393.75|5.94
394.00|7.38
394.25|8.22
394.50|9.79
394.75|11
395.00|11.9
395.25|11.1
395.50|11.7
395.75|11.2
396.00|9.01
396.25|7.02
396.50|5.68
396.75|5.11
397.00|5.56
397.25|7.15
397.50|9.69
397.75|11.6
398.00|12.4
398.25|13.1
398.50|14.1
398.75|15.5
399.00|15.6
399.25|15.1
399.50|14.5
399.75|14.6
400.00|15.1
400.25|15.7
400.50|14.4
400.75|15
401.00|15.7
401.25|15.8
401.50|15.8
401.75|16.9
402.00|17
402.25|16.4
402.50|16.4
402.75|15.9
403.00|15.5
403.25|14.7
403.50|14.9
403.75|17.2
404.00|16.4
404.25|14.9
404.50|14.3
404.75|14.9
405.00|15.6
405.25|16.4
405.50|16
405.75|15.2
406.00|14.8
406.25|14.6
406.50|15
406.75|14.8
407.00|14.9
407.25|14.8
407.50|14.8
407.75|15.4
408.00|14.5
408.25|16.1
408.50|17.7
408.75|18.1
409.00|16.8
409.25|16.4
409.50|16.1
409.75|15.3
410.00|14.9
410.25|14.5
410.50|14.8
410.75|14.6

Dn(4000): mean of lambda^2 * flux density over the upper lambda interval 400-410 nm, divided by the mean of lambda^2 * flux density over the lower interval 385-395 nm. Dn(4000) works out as 1.9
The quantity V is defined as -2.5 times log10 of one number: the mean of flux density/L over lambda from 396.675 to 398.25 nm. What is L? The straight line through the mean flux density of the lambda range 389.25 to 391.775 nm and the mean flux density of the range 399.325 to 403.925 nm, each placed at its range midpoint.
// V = 0.460 mag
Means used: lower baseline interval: 10.6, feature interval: 9.05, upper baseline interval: 15.6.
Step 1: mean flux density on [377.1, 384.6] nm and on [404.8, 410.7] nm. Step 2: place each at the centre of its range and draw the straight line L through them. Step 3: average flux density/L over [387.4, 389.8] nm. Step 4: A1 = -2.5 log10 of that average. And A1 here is 0.16 mag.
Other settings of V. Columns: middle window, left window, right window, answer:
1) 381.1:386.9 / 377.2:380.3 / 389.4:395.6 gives 0.24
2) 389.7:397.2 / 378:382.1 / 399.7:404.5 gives 0.41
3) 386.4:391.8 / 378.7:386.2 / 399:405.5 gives 0.08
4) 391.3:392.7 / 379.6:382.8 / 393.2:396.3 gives -0.19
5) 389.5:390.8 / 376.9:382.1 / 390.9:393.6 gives -0.17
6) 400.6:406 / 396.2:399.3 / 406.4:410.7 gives -0.20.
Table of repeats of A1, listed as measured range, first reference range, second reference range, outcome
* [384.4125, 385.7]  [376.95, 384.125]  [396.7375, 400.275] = 0.18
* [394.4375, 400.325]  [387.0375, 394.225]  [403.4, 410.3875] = 0.03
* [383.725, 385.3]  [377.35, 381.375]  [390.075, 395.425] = 0.22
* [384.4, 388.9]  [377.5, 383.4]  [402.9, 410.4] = 0.21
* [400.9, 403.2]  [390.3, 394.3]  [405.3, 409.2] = -0.22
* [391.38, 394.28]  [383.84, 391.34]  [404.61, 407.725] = 0.35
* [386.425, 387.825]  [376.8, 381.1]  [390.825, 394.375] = 0.02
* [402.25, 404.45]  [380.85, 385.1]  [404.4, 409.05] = -0.10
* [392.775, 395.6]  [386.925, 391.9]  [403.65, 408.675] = 0.38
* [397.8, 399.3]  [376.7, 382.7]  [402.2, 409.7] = -0.03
